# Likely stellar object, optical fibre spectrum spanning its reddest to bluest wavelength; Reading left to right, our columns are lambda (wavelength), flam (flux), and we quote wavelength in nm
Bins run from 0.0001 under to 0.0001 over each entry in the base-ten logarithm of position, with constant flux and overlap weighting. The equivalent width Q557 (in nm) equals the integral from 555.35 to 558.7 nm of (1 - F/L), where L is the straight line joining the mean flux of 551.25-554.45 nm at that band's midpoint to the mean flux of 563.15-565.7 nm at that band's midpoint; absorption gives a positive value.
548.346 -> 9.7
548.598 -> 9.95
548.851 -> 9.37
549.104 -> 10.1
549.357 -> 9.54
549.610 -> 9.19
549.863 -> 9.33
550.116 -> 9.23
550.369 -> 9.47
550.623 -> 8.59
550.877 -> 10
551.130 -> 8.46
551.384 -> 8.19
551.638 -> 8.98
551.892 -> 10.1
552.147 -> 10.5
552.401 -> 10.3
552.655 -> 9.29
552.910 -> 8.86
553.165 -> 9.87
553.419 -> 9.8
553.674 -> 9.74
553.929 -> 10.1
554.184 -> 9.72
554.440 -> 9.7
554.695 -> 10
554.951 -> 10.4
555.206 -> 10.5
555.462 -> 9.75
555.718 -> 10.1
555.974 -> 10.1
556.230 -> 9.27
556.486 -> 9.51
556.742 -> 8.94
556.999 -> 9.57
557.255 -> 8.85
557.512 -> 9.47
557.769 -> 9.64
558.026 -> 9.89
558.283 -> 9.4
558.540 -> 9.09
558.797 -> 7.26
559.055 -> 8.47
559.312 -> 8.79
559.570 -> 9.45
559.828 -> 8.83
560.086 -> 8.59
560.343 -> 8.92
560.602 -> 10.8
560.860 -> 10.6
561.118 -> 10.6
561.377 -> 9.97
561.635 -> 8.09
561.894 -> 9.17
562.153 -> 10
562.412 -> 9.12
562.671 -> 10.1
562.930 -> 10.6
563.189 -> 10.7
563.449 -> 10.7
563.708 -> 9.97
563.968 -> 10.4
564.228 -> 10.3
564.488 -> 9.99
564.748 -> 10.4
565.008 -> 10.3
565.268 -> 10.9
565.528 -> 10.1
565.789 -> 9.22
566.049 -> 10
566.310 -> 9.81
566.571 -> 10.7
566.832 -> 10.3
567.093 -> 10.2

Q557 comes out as 0.13 nm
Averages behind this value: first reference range 9.62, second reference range 10.3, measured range 9.48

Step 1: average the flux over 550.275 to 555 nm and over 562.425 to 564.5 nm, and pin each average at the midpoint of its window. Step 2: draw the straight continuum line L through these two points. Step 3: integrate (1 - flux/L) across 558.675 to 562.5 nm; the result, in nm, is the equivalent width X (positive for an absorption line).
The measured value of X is 0.32 nm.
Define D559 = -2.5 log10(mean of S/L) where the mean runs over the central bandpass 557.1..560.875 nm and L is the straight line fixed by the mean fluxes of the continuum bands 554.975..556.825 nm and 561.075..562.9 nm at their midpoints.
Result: 0.06 mag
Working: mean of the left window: 9.8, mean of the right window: 9.58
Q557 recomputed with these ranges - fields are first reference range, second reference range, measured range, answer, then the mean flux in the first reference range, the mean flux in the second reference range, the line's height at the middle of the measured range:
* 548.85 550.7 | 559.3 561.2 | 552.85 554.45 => -0.04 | 9.37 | 9.6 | 9.45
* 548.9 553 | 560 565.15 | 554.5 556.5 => -0.07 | 9.39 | 9.98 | 9.62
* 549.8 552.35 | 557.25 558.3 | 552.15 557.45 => -0.17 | 9.31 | 9.52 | 9.43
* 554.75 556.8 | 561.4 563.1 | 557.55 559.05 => 0.11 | 9.86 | 9.57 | 9.75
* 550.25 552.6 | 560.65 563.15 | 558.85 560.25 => 0.15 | 9.4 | 9.87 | 9.77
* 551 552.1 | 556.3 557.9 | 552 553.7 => -0.12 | 9.05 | 9.33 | 9.12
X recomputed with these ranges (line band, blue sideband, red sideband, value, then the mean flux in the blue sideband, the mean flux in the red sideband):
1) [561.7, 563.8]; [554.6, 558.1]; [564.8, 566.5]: 0.00 nm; 9.71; 10.1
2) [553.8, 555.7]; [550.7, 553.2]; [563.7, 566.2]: -0.09 nm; 9.42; 10.2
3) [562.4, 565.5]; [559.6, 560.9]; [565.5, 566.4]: -0.22 nm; 9.47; 9.74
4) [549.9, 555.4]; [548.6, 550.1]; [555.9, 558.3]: -0.07 nm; 9.52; 9.45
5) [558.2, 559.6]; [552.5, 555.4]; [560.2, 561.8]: 0.16 nm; 9.82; 9.81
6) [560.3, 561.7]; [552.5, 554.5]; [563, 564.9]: 0.03 nm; 9.64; 10.4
